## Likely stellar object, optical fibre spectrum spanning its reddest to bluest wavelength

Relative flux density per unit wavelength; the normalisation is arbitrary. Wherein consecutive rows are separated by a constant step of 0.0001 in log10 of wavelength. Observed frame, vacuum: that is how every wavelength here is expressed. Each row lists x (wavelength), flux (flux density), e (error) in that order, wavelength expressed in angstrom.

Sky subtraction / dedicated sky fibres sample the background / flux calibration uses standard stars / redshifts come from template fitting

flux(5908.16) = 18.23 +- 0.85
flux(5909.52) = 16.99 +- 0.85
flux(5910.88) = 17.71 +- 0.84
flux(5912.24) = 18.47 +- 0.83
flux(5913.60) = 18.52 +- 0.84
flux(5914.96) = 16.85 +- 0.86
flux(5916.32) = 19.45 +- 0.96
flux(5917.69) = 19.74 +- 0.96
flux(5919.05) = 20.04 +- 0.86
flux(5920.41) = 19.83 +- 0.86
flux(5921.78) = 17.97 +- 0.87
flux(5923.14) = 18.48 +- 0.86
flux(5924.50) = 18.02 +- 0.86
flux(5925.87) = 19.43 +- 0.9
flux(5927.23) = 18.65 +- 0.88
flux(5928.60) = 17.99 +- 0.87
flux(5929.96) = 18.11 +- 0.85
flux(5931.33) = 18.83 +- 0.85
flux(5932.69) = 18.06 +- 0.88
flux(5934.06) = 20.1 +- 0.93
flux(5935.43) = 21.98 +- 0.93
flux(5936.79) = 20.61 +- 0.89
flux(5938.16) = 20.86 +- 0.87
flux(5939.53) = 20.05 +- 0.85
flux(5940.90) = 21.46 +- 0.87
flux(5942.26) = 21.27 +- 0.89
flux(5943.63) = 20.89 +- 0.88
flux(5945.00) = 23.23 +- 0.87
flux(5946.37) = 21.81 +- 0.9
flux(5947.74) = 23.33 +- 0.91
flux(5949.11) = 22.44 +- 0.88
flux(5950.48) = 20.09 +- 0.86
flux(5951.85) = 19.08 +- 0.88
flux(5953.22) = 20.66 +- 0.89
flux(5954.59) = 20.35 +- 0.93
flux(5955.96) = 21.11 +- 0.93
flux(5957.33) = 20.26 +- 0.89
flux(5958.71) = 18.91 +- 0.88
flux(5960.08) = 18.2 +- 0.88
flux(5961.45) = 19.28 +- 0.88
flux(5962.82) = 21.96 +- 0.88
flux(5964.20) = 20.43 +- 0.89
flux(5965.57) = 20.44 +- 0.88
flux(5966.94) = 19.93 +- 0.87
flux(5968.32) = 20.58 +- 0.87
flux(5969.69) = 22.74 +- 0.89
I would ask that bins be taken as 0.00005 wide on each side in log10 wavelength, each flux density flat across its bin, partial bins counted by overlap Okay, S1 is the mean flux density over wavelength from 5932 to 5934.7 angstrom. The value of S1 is 19.1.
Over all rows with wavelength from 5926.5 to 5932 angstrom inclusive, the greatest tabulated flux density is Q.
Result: 18.83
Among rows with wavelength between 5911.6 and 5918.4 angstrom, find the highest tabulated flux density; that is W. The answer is 19.74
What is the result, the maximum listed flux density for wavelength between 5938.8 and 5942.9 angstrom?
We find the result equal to 21.46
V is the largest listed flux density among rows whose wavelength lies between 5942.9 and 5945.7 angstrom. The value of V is 23.23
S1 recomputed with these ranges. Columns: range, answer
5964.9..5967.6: 20.2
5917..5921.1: 19.8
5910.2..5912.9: 18.1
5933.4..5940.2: 20.7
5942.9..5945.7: 22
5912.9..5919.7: 18.9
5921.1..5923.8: 18.2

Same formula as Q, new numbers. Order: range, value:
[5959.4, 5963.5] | 21.96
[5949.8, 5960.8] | 21.11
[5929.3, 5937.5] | 21.98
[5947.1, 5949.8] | 23.33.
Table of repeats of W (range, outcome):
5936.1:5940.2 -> 20.86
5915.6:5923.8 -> 20.04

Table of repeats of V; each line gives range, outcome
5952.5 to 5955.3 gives 20.66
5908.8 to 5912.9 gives 18.47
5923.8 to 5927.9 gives 19.43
